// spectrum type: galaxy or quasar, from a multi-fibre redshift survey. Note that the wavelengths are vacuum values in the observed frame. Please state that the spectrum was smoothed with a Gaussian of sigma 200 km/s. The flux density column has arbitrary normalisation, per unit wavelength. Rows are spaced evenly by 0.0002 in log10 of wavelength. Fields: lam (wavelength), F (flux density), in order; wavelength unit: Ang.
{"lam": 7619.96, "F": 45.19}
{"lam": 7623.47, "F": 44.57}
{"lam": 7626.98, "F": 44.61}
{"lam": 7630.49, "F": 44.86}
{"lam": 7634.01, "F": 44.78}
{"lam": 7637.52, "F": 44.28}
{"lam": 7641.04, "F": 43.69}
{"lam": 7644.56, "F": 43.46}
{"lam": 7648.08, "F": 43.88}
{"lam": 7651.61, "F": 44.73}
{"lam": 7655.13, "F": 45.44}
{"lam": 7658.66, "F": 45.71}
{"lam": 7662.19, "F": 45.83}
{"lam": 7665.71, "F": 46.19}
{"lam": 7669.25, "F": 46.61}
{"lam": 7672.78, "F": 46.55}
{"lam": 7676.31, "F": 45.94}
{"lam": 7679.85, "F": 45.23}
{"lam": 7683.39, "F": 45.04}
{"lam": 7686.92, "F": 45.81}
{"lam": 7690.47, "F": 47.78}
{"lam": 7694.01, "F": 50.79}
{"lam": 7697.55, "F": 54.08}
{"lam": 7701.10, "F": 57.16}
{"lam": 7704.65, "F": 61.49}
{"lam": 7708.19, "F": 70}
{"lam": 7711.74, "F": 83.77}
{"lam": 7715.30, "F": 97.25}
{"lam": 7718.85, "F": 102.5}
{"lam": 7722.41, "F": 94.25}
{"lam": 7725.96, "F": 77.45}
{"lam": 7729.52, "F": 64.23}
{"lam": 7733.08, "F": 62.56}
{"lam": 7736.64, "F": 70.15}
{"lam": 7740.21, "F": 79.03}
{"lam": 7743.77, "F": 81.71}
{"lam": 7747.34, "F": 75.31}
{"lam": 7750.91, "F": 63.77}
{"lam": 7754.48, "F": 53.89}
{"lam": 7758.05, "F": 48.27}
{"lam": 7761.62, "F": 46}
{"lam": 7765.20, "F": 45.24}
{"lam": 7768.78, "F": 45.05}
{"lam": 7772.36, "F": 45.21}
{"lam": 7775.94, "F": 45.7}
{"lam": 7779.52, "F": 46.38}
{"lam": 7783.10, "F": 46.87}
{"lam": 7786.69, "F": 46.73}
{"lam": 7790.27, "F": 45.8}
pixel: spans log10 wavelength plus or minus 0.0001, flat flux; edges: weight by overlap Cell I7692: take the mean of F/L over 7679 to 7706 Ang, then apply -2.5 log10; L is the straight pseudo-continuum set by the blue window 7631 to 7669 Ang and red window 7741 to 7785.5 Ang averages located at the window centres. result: -0.06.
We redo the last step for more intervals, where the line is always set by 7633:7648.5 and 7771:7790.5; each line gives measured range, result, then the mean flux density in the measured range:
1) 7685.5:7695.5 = -0.078 mag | 48.1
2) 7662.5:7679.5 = -0.041 mag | 46.2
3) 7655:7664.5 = -0.035 mag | 45.7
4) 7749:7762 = -0.179 mag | 54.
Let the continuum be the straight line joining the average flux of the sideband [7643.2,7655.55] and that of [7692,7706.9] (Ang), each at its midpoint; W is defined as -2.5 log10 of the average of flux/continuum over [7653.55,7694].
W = 0.085 mag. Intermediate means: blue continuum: 44.3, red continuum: 56.2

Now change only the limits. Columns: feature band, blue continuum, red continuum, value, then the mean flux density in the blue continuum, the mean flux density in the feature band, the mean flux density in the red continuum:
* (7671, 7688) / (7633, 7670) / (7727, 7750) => 0.17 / 44.9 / 45.7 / 72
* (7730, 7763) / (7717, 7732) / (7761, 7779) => 0.01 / 83.7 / 64.7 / 45.5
